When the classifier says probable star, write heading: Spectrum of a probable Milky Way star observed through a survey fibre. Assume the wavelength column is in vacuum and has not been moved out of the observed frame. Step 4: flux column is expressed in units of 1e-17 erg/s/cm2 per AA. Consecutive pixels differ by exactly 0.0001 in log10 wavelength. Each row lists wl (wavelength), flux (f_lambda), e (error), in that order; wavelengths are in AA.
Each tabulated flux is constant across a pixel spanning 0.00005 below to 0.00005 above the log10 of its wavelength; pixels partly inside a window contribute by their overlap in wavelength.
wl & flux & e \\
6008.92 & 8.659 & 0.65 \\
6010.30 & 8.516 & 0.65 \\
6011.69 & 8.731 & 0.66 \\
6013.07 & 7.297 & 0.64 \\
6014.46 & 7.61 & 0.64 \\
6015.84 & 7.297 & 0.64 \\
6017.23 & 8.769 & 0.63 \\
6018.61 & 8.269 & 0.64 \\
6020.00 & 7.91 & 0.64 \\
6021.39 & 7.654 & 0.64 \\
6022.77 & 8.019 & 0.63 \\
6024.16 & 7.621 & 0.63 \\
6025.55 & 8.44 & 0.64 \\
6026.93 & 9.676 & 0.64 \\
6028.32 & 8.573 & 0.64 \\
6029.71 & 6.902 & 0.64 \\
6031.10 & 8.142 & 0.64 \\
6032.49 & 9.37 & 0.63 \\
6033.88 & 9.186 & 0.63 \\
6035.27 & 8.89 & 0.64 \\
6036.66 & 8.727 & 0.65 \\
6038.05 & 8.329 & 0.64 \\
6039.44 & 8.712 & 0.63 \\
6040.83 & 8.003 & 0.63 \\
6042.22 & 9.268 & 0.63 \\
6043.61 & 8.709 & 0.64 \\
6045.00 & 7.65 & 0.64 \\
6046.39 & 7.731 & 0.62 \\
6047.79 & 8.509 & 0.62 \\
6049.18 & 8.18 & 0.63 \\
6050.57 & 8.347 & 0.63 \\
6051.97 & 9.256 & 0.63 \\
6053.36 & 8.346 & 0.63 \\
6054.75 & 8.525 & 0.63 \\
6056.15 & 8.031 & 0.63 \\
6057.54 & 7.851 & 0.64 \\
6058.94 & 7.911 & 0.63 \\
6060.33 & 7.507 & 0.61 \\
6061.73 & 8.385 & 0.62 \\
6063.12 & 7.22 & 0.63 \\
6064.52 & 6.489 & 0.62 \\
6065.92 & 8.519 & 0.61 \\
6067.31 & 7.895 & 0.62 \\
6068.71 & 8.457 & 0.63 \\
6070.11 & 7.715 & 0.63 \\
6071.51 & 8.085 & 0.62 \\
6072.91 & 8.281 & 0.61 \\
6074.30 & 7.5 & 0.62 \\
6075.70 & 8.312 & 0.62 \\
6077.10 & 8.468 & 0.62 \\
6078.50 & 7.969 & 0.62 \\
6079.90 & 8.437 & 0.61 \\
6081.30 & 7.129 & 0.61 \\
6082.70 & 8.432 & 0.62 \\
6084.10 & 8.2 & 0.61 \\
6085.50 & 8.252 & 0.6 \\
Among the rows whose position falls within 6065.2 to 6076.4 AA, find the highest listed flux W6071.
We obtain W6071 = 8.519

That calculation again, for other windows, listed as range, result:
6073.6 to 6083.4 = 8.468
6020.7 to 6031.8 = 9.676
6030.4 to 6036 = 9.37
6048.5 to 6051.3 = 8.347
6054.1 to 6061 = 8.525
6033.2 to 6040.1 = 9.186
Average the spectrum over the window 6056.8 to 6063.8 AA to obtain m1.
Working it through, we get 7.79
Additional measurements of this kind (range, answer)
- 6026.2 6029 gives 9.13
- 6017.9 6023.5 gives 7.97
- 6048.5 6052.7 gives 8.59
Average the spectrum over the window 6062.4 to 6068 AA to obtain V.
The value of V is 7.54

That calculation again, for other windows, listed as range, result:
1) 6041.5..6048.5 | 8.37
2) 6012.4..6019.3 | 7.85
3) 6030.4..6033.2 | 8.74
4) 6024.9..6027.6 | 9.09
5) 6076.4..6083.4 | 8.09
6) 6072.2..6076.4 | 8.04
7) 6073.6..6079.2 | 8.07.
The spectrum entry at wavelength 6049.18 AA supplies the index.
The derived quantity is 8.18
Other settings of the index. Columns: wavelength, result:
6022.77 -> 8.019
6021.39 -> 7.654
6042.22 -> 9.268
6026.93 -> 9.676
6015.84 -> 7.297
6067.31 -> 7.895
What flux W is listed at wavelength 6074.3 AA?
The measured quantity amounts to 7.5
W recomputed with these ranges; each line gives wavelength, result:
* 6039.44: 8.712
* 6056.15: 8.031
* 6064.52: 6.489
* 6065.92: 8.519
